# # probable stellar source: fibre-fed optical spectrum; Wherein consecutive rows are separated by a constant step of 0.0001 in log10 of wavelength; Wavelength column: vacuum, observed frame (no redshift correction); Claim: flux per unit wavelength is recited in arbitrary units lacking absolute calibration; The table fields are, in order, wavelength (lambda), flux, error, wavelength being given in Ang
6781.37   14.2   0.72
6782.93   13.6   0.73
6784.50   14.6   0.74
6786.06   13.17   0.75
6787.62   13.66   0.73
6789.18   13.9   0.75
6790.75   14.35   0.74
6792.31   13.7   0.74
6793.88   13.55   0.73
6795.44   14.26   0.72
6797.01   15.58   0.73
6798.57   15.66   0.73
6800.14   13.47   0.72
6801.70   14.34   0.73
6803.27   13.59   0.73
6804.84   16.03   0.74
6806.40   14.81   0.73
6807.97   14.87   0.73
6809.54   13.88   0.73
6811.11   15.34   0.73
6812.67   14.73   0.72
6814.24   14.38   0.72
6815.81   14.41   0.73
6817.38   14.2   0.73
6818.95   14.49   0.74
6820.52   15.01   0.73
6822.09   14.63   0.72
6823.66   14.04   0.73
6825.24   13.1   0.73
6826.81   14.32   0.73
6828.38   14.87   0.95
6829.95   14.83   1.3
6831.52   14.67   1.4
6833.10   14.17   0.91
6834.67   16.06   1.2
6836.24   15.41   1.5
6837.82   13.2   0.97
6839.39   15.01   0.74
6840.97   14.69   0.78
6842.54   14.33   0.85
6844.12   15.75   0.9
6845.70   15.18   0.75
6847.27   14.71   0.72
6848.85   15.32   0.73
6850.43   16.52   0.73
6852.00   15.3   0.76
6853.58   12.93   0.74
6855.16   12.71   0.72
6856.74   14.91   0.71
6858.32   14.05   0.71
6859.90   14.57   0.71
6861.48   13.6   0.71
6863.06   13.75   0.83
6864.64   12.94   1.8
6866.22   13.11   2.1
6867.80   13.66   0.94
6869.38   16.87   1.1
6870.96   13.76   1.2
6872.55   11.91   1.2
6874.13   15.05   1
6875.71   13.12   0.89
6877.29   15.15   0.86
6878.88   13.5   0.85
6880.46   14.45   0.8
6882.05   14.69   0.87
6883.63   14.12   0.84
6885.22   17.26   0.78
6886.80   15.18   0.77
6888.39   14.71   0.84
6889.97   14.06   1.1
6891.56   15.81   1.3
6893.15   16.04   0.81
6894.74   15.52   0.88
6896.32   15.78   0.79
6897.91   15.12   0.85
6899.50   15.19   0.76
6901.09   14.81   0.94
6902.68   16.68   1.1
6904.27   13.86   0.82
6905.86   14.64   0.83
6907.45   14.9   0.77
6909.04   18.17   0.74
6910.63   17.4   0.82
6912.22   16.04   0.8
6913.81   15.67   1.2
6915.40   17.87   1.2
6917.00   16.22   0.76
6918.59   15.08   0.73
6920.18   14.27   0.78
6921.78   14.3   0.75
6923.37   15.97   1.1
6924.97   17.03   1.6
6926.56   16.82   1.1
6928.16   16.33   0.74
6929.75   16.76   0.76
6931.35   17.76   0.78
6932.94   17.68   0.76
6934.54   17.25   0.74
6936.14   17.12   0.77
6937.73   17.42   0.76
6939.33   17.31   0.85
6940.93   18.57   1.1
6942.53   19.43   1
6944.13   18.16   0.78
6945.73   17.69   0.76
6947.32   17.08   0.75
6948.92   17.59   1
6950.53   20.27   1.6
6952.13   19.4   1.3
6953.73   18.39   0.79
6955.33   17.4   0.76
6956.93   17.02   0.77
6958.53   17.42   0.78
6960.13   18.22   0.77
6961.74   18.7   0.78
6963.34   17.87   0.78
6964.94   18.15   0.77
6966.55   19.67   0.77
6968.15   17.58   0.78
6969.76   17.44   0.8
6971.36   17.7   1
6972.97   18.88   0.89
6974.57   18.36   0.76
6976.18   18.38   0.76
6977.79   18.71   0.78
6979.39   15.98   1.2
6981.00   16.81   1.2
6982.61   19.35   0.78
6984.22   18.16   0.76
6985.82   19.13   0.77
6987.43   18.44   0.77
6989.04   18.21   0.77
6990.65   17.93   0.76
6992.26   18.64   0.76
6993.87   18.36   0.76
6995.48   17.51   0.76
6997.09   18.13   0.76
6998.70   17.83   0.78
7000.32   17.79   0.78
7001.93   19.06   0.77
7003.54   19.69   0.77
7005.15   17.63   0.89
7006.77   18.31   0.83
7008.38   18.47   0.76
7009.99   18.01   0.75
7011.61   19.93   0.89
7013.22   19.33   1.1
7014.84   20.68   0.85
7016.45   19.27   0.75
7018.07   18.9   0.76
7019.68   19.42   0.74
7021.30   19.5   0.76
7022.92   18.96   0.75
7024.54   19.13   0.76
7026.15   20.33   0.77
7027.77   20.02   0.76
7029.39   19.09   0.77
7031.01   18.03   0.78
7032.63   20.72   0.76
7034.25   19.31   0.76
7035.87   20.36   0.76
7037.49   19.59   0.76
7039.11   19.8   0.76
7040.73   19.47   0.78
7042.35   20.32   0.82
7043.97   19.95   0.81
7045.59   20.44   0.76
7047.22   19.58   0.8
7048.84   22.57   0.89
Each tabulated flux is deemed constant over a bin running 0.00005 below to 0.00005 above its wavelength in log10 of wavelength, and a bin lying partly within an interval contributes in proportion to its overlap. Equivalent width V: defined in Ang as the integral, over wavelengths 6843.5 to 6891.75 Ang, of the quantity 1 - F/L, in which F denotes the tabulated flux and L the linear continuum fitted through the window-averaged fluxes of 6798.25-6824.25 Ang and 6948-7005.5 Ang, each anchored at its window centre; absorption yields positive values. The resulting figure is 4.1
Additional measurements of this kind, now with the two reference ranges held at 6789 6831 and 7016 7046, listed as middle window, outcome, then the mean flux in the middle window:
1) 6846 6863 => 1.1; 14.5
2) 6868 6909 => 3.4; 14.9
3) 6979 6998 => 0.5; 18.1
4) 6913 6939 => 1.0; 16.5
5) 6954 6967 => 0.0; 18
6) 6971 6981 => 0.2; 17.9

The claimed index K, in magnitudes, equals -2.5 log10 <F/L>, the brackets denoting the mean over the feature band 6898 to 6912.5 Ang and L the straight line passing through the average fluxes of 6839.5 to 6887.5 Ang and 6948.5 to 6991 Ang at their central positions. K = 0.02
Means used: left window 14.4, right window 18.2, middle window 15.7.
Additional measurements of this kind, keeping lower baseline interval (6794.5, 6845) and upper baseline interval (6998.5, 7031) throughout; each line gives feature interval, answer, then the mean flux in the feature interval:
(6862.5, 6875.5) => 0.139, 13.9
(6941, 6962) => -0.036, 18.2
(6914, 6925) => 0.078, 15.7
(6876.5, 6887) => 0.081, 14.9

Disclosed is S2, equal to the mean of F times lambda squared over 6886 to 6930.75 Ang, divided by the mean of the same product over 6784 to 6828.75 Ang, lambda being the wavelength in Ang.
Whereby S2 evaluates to 1.13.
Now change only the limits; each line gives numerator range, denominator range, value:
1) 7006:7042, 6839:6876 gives 1.42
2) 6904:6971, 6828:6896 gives 1.21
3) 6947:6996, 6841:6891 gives 1.30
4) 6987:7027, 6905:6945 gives 1.15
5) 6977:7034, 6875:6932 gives 1.24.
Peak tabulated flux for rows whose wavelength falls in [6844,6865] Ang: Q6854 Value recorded 16.52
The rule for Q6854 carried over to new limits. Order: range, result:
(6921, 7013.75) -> 20.27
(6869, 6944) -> 19.43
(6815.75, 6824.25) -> 15.01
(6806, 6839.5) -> 16.06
